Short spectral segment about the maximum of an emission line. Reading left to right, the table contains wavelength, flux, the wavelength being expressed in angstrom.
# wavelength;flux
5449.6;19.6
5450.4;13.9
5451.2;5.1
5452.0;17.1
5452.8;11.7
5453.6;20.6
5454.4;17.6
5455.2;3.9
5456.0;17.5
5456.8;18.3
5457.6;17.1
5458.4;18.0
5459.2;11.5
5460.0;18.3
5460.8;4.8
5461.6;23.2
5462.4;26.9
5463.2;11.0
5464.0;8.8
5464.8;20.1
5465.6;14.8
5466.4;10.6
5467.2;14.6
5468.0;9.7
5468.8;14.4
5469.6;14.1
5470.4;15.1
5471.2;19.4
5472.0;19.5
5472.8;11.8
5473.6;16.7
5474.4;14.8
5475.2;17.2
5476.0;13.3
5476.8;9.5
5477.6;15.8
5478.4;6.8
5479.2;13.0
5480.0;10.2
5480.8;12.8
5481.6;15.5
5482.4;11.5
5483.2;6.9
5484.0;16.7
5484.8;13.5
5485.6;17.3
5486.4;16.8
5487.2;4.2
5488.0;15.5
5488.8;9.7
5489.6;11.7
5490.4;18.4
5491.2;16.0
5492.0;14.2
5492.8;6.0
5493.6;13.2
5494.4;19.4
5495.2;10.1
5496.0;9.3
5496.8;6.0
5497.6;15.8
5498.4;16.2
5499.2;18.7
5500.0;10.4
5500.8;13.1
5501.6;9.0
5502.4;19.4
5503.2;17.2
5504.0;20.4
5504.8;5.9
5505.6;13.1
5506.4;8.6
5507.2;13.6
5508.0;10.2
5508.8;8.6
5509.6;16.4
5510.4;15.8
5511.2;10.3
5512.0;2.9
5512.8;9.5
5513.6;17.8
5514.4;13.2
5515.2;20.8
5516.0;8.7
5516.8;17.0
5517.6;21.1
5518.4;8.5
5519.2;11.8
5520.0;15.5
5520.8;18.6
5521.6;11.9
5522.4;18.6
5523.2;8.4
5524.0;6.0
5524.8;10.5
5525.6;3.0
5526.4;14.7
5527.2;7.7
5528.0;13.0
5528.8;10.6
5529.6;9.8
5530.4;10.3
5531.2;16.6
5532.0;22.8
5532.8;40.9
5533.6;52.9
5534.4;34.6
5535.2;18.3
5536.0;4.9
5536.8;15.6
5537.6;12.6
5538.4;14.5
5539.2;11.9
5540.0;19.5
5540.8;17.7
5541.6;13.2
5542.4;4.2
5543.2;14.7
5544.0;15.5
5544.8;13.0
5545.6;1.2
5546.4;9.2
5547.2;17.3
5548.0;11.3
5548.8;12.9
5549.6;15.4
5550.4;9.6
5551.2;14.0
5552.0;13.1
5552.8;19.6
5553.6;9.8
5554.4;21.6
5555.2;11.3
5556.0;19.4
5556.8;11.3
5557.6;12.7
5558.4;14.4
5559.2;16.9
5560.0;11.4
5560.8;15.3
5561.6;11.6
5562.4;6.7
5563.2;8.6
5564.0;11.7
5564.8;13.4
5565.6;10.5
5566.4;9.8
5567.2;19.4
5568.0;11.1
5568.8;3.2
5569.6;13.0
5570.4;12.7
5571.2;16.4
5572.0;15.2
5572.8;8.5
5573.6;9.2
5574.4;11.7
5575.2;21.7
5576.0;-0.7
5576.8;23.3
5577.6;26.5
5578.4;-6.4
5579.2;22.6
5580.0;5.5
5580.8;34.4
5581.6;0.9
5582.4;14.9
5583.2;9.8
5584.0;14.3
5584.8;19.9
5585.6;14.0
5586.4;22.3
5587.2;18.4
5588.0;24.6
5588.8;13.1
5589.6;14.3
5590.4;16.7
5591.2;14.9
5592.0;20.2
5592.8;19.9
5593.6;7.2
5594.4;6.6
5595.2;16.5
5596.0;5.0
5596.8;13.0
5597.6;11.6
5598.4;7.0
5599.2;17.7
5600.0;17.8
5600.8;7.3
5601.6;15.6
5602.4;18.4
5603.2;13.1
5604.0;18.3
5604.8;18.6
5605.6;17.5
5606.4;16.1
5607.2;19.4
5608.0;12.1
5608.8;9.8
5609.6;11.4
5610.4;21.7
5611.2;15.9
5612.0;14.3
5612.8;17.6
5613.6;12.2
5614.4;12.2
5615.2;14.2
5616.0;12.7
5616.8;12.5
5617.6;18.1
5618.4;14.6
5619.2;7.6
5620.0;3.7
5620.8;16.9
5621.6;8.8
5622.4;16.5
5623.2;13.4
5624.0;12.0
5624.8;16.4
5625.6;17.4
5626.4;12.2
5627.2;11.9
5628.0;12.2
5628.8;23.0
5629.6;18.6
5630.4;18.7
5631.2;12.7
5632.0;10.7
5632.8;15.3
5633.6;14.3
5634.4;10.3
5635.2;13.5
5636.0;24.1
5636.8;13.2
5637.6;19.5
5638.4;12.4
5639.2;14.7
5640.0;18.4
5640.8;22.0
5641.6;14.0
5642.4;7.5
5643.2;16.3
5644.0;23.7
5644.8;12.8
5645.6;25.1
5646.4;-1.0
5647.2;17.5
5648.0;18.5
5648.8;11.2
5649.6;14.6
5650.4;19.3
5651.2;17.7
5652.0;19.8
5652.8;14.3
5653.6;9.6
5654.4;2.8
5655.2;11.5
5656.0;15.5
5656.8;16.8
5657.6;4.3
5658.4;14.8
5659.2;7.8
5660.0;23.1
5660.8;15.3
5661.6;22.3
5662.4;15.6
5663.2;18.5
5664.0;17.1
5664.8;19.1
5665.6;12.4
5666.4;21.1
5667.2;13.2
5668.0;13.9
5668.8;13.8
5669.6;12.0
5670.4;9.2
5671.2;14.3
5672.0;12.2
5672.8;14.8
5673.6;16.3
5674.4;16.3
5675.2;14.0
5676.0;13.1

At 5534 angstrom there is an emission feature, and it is H-beta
